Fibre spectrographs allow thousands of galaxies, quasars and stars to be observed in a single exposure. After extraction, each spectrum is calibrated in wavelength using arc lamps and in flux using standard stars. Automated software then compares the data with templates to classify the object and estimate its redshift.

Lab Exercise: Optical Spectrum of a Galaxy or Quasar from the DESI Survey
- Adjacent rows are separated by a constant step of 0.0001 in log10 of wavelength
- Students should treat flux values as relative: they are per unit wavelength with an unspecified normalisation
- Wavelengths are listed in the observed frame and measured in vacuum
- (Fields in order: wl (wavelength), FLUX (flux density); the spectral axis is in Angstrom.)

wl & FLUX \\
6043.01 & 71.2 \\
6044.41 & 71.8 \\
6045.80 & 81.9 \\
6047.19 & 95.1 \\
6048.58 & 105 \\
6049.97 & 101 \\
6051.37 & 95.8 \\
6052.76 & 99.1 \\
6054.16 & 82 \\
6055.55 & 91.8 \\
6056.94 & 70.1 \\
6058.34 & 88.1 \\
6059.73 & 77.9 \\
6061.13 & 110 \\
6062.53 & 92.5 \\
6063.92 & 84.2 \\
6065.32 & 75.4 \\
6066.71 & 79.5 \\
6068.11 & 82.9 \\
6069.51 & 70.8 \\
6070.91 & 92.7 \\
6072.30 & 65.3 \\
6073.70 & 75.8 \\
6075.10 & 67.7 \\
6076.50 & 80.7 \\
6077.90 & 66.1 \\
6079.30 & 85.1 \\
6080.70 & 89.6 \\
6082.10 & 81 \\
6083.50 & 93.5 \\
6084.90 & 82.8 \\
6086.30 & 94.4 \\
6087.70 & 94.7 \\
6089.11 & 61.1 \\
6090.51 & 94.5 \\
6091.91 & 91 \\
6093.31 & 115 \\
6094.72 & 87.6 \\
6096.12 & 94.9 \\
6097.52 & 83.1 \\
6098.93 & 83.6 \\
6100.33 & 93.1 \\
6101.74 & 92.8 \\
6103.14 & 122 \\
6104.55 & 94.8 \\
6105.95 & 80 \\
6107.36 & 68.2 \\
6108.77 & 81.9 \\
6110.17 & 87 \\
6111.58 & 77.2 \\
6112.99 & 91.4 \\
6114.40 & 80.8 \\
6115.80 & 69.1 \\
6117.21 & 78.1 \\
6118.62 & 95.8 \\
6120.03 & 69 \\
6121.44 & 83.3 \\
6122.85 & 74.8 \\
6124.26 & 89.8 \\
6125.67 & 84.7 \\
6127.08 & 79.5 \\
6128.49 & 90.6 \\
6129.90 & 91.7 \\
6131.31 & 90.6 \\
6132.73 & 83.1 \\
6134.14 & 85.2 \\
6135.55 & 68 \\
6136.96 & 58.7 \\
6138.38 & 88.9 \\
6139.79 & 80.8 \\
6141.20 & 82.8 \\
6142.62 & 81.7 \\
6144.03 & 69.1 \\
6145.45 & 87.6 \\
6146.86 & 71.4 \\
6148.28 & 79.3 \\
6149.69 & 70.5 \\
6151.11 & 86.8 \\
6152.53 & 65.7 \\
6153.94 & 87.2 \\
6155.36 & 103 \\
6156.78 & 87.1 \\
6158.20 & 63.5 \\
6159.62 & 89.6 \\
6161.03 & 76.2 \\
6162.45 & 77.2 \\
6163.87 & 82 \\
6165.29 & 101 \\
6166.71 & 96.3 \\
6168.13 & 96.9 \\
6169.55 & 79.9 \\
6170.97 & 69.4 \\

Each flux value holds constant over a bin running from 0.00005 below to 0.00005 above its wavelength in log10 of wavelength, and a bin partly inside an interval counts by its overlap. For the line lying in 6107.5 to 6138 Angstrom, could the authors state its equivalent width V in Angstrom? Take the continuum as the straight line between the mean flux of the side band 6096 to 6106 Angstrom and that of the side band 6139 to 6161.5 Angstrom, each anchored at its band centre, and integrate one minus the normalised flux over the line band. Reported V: 2.3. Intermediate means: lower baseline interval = 93.8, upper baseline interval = 80.2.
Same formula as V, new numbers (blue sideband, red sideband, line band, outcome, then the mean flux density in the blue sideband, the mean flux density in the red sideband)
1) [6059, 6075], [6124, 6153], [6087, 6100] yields -1.3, 81.9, 80.3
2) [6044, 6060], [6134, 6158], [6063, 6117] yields 0.3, 88.9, 79.2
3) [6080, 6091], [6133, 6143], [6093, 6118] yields -1.2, 86.3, 78.1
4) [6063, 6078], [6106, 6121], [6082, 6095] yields -1.9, 77.1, 79.9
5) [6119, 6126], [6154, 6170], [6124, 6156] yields 0.7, 80.8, 86.7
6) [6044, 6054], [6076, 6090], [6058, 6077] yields 1.3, 92.8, 83.1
